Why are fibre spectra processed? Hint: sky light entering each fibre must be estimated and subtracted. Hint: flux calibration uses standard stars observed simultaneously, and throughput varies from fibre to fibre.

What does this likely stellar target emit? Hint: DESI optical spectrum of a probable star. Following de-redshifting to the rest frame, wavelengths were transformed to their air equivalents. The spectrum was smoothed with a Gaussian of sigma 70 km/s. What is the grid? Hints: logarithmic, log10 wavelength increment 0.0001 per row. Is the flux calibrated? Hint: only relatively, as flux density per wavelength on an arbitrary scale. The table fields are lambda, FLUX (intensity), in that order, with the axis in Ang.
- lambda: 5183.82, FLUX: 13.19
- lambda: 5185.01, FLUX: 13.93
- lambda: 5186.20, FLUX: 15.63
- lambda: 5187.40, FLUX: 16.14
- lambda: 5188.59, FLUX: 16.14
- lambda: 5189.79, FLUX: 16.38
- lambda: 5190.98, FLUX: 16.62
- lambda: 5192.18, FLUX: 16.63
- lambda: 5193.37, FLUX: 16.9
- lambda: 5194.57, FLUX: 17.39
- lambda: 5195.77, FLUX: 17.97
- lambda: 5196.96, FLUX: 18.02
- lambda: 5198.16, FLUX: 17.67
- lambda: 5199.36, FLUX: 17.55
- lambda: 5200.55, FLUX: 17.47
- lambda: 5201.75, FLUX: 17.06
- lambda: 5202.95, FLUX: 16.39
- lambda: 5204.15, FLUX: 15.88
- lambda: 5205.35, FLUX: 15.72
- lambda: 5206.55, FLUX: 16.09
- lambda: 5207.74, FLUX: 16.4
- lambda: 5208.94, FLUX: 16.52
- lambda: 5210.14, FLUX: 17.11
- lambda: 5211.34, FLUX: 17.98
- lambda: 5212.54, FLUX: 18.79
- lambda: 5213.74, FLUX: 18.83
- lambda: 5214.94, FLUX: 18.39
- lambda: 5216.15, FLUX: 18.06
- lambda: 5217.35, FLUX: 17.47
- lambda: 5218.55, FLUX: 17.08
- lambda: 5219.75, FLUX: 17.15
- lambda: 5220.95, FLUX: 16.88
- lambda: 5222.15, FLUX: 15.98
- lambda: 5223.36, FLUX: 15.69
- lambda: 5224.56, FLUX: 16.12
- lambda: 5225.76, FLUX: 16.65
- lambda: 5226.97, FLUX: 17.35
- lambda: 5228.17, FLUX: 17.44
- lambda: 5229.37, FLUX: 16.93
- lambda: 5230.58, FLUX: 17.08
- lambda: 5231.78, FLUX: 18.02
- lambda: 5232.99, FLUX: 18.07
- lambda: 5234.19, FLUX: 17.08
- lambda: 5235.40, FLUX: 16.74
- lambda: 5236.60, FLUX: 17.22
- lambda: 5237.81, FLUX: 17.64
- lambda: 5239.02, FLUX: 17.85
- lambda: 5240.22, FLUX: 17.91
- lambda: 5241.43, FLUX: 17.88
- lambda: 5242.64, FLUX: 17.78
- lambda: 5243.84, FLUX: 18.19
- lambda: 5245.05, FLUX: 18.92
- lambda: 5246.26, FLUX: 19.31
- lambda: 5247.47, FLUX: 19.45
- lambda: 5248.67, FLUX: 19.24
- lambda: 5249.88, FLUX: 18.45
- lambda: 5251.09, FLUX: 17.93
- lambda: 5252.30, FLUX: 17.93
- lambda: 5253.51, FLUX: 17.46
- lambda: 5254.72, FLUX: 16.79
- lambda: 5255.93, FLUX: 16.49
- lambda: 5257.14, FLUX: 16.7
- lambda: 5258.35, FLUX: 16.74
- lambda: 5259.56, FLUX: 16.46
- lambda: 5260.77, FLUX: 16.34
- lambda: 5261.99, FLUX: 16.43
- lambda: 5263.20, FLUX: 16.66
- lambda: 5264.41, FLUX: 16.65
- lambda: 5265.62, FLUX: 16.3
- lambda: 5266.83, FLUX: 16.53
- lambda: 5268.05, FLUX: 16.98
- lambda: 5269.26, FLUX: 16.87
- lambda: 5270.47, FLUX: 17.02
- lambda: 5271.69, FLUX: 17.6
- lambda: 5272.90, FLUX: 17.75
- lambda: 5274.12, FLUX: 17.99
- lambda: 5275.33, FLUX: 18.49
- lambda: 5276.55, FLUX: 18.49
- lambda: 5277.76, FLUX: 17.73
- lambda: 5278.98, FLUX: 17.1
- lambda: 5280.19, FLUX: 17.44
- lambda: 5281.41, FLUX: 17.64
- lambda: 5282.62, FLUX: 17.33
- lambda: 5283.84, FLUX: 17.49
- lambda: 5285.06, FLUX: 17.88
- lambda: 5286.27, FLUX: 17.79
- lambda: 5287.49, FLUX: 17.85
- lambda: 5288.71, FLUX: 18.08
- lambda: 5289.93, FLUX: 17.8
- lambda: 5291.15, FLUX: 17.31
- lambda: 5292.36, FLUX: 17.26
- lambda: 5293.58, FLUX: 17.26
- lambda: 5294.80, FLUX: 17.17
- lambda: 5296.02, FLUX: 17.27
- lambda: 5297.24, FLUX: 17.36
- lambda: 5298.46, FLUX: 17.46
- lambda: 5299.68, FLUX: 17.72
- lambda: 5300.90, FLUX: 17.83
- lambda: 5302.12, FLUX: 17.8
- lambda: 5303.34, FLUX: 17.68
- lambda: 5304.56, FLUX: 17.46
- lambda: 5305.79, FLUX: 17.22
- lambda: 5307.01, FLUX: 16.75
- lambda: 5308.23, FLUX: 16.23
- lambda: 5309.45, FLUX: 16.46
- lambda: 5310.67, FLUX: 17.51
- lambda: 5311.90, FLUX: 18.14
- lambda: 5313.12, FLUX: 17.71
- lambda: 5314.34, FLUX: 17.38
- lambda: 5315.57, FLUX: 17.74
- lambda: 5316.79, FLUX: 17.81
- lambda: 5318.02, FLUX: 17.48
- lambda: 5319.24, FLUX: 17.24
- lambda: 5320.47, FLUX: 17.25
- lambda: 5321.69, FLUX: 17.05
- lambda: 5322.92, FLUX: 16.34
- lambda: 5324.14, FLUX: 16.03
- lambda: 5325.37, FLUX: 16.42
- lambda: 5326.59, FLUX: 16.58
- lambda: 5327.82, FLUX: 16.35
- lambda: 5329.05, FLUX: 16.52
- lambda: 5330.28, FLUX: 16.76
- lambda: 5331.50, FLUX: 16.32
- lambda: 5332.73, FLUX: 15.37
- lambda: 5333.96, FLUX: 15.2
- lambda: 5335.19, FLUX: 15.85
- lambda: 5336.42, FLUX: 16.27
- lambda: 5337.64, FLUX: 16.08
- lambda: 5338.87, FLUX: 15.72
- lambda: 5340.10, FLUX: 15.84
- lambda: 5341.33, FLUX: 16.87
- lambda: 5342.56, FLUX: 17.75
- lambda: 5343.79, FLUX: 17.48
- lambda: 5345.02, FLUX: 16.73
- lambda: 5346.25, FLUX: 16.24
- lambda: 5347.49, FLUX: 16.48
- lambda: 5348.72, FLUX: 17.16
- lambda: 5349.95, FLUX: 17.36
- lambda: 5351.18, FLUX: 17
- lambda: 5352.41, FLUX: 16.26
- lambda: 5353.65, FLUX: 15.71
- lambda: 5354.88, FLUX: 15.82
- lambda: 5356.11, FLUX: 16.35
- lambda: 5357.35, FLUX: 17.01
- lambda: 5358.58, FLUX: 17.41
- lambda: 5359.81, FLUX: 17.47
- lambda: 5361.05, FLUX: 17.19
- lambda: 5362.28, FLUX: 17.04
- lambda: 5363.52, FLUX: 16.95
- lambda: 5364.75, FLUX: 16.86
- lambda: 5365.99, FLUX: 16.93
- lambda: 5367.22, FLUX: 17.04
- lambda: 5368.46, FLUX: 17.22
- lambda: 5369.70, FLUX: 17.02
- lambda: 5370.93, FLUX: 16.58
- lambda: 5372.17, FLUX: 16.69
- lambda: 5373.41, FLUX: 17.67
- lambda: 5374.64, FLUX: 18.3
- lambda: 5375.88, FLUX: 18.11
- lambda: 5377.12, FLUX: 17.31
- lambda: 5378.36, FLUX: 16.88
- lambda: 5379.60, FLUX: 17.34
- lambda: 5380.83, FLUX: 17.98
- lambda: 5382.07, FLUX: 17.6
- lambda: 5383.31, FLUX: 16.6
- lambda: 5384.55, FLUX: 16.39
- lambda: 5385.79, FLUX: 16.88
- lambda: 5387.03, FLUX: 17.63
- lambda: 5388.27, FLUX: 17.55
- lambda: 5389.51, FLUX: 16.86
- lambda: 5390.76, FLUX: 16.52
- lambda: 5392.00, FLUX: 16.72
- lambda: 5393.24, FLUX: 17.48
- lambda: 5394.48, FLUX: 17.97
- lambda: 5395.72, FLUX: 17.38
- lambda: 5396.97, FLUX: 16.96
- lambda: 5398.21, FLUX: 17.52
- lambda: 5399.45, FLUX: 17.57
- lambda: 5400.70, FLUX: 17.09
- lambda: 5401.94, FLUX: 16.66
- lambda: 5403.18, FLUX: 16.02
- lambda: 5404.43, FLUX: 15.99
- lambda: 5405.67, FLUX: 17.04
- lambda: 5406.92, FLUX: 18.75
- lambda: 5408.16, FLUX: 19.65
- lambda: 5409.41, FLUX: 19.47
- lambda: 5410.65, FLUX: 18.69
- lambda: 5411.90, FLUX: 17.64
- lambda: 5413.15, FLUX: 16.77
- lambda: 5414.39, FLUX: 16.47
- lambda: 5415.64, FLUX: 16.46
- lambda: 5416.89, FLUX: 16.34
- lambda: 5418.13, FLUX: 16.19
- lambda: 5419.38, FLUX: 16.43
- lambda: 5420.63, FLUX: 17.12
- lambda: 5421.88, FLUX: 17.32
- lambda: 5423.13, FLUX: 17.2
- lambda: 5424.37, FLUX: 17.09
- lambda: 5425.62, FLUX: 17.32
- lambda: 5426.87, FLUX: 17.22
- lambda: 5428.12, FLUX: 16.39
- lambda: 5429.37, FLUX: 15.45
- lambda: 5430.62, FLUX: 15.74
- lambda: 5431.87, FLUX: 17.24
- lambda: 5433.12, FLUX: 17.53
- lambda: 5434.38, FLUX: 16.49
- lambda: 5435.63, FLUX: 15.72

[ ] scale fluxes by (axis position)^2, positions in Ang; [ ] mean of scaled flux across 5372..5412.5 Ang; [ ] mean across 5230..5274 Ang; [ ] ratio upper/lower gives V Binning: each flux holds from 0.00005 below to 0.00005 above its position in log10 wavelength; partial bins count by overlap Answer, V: 1.05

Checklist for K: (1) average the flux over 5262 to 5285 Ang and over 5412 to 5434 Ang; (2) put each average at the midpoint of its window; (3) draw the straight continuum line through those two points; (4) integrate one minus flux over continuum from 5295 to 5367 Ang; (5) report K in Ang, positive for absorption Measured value 1.0 Ang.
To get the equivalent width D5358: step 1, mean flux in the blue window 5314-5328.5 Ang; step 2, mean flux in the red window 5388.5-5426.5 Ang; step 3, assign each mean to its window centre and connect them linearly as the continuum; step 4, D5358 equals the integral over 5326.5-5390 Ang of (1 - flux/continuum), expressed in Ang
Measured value 0.9 Ang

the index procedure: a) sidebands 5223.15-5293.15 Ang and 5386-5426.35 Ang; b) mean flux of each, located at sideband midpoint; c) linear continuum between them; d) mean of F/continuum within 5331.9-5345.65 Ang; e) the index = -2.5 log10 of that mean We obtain 0.07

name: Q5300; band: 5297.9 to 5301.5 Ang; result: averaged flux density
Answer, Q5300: 17.7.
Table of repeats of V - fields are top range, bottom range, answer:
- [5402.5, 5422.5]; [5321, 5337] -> 1.10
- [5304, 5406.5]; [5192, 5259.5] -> 1.02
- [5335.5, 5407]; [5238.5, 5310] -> 1.01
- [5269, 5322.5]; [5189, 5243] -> 1.05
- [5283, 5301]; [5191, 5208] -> 1.07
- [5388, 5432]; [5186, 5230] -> 1.09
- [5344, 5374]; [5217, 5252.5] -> 1.00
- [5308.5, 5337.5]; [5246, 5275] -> 0.99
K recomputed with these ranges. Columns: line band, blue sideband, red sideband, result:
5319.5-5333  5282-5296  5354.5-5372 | 0.58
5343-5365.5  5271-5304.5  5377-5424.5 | 0.75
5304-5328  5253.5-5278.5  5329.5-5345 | -0.77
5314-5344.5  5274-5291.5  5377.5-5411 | 1.69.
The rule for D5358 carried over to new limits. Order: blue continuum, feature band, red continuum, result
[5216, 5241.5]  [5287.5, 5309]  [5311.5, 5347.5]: -0.71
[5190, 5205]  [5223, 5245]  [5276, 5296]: -0.10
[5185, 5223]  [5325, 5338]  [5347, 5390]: 0.68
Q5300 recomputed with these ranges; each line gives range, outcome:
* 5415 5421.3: 16.5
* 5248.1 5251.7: 18.5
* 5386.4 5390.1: 17.4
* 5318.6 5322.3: 17.2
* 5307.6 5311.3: 16.7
